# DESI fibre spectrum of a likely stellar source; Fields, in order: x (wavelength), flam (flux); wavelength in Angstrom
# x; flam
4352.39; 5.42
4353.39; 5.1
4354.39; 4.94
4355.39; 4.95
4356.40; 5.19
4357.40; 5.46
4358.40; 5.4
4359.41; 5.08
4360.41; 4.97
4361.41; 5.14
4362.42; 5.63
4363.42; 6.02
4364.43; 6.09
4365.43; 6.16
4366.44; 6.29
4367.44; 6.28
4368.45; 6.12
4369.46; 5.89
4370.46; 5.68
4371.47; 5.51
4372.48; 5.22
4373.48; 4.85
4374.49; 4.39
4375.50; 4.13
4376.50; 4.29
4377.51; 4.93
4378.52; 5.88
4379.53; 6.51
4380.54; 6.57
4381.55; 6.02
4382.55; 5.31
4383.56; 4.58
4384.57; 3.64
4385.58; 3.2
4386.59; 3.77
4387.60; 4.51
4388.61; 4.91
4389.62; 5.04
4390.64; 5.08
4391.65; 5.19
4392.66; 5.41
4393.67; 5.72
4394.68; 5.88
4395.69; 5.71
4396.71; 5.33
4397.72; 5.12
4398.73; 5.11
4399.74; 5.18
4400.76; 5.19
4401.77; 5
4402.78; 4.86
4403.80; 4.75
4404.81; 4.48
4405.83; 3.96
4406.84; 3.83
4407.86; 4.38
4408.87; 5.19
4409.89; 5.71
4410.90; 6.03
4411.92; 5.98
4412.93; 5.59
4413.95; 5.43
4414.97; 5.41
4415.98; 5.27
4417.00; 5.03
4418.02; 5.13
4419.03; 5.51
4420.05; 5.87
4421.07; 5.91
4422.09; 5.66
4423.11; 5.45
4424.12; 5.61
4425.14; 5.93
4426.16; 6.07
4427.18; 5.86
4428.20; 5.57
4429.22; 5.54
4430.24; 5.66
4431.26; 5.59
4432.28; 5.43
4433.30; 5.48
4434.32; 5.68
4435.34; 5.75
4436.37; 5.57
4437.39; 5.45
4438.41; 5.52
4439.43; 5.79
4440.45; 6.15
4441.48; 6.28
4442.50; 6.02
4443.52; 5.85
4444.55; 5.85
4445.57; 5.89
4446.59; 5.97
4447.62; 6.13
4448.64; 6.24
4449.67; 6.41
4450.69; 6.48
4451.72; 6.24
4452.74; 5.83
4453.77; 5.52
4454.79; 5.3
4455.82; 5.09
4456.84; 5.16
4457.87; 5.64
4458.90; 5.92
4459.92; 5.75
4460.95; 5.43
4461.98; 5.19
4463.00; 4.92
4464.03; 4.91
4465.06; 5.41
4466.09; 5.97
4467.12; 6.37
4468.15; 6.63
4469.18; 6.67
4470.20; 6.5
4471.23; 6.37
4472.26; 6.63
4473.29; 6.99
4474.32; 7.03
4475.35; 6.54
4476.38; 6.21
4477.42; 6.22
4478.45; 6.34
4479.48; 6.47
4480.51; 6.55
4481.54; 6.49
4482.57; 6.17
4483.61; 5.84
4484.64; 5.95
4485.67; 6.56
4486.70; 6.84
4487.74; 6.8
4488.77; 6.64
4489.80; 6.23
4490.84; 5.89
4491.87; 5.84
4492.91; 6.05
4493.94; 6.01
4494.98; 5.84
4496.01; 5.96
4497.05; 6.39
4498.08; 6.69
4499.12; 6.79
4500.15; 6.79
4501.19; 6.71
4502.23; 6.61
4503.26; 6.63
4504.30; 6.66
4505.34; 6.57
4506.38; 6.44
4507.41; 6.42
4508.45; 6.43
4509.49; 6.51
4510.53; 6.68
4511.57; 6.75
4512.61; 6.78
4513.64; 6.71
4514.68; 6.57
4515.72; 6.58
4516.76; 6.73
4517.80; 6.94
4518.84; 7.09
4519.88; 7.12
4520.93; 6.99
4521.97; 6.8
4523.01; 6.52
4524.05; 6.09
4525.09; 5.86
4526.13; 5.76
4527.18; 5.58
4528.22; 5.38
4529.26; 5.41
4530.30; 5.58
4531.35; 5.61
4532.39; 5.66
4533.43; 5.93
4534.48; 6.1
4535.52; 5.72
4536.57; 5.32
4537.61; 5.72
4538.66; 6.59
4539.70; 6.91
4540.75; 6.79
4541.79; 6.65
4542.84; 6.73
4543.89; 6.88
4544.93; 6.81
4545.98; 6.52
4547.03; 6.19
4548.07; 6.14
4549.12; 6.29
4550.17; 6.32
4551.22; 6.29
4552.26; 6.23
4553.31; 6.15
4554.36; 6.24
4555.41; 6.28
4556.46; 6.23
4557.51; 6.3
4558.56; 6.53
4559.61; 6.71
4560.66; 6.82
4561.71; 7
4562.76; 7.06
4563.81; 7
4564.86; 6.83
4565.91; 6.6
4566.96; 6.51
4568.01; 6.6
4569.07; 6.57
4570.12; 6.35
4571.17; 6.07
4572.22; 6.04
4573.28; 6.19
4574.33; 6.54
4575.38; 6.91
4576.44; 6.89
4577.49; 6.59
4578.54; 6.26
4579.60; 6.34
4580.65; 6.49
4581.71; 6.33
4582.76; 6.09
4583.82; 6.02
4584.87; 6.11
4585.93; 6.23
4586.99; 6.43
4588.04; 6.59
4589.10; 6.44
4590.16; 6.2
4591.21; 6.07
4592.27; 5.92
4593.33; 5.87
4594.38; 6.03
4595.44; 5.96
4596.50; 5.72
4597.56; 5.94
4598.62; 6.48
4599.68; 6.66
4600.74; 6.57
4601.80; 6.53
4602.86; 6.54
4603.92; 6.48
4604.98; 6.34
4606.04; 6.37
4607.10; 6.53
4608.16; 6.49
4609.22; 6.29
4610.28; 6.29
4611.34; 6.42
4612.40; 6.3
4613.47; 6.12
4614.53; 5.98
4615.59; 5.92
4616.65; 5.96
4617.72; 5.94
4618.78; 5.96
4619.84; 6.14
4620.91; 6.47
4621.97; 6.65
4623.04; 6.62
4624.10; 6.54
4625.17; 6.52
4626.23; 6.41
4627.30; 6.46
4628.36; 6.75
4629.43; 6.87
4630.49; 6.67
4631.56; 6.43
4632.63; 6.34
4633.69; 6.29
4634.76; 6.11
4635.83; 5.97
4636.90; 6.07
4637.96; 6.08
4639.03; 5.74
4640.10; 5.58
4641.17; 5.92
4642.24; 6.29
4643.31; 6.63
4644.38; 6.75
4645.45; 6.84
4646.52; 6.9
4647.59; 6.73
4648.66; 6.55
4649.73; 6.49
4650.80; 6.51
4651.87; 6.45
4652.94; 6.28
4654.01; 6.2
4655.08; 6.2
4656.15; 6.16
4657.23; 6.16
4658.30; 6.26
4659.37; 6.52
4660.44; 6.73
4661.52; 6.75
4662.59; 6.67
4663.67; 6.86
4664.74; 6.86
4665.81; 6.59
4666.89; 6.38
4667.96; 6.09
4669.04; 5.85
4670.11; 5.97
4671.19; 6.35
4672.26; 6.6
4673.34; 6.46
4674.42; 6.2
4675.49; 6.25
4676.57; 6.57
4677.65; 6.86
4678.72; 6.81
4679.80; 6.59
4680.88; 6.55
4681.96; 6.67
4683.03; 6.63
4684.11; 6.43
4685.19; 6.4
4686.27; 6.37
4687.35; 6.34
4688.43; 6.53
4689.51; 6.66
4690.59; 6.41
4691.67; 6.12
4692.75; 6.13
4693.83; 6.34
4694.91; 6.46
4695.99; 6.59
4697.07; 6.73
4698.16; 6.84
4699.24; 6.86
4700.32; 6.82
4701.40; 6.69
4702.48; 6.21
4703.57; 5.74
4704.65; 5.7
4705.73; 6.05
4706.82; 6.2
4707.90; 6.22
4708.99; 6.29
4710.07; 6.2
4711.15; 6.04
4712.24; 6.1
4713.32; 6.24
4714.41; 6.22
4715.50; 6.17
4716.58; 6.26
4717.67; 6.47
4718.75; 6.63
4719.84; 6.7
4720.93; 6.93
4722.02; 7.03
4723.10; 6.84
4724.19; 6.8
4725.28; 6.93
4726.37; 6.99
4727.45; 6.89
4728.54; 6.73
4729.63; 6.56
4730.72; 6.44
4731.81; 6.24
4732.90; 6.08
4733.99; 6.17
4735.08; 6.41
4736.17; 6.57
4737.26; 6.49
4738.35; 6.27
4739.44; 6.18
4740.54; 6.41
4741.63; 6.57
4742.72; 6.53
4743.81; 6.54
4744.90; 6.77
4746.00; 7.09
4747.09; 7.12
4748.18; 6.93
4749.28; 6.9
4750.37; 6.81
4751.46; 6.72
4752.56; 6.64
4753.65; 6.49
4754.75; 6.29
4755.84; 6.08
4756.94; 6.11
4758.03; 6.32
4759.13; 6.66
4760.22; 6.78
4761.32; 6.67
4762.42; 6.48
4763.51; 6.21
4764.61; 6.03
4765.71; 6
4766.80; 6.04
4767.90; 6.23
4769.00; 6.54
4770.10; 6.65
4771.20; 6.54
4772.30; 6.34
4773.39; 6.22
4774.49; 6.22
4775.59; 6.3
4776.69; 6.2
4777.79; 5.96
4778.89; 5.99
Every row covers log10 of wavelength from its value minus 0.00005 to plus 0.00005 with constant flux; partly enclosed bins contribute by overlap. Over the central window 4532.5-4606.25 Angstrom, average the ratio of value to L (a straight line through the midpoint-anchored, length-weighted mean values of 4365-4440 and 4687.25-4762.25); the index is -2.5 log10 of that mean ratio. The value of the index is -0.08 mag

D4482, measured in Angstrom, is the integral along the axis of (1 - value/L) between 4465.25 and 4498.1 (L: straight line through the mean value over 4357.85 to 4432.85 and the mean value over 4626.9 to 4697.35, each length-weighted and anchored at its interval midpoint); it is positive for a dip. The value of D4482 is -3.96 Angstrom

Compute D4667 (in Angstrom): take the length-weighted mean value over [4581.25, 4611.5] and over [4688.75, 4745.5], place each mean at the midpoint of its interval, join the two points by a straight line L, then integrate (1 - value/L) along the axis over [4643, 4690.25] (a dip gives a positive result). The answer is -0.8 Angstrom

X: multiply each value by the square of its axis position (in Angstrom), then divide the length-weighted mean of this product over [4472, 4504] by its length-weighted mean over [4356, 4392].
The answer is 1.3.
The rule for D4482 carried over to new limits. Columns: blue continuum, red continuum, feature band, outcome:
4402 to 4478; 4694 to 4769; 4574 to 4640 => -1.7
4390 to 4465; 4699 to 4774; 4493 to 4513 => -2.6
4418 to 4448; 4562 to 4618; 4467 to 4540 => -4.2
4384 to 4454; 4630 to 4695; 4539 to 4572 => -3.1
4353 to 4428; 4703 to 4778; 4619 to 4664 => -2.2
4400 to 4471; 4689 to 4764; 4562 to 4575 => -1.2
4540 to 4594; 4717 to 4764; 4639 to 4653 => 0.2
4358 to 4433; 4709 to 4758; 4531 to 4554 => -1.6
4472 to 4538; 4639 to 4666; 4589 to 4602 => 0.5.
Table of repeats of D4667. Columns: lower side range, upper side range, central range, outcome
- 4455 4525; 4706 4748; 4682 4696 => 0.1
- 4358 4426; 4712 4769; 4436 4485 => -4.3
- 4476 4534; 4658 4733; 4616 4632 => 0.0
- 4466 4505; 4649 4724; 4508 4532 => 0.2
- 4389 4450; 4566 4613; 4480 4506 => -2.3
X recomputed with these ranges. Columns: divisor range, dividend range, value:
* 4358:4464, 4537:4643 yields 1.27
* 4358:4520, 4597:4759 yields 1.23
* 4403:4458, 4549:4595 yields 1.22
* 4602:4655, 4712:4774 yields 1.08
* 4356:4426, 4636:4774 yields 1.40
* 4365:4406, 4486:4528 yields 1.32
